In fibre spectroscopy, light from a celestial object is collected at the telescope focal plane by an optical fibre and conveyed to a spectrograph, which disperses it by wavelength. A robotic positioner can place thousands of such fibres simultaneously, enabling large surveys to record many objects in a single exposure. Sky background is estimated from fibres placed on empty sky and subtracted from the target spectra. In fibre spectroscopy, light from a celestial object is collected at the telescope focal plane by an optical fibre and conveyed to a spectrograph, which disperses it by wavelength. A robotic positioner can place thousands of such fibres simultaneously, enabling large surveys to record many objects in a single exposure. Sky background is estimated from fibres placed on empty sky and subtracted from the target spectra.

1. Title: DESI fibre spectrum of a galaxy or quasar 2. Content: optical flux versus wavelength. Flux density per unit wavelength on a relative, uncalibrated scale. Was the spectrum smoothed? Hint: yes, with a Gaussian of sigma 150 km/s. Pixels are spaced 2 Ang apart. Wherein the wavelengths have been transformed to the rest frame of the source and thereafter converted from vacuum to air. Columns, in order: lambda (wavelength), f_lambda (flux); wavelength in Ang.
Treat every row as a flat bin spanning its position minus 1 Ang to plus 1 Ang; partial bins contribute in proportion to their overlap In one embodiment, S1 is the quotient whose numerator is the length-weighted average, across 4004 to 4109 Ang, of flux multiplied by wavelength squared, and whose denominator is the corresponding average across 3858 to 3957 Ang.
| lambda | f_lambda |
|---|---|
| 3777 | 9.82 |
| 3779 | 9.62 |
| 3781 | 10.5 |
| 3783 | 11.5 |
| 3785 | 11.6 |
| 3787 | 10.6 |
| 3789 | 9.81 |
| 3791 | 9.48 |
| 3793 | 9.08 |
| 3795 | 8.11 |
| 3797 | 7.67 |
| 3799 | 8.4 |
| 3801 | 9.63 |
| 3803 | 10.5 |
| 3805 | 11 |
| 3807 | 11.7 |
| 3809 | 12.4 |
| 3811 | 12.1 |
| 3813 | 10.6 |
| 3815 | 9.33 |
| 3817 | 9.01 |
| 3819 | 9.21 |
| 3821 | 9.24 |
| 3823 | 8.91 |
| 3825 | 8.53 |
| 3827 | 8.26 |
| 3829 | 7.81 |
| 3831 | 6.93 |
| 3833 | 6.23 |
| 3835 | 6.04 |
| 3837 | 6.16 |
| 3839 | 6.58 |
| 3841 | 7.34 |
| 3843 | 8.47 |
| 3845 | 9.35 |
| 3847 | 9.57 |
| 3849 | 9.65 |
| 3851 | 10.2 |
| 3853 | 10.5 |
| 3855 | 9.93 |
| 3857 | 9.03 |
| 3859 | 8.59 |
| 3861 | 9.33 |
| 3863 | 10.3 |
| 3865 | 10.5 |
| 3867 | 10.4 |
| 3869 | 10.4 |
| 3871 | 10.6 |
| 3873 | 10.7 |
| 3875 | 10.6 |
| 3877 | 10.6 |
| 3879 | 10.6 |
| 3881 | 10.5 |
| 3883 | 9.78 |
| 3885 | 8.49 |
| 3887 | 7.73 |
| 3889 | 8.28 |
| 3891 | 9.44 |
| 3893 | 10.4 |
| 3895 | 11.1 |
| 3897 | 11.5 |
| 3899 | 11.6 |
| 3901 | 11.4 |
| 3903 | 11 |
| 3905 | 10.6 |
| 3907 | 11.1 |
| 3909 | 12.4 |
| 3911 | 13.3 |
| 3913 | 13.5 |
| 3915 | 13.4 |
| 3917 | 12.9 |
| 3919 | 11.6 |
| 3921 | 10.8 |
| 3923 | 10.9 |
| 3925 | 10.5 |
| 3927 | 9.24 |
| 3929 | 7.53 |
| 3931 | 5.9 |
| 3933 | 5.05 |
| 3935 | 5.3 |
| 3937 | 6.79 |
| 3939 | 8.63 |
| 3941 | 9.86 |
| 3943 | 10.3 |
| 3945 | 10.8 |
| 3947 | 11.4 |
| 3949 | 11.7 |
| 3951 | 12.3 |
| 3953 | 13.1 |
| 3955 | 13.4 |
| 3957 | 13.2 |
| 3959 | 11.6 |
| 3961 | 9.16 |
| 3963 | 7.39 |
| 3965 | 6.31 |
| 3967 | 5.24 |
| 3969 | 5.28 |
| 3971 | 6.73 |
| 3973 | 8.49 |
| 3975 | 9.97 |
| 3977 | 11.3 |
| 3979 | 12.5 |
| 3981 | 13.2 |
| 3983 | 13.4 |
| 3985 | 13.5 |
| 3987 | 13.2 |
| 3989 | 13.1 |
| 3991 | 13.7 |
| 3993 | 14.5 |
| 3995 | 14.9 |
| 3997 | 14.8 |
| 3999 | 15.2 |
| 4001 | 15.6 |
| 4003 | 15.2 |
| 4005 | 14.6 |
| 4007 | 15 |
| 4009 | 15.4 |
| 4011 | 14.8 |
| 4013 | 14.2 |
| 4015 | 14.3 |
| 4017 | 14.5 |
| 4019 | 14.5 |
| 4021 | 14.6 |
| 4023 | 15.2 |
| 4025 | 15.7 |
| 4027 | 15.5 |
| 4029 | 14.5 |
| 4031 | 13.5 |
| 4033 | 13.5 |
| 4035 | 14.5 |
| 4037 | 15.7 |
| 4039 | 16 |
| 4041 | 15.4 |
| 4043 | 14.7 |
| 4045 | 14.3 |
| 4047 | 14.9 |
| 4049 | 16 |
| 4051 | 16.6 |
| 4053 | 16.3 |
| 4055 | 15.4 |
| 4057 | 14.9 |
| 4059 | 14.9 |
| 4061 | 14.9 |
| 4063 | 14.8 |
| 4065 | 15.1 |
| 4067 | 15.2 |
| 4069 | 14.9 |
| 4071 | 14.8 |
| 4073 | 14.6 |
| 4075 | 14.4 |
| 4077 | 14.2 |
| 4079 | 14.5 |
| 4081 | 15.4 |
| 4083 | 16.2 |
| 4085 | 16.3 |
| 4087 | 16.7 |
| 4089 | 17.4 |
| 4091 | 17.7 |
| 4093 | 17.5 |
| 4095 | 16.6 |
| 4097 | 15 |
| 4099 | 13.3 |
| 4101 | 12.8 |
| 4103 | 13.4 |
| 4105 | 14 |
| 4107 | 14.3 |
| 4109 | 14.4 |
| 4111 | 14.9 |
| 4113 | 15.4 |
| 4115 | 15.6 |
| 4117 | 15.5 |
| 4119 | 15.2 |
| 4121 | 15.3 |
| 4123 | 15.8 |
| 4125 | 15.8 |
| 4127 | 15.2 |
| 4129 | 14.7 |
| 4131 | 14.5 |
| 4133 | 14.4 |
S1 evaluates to 1.6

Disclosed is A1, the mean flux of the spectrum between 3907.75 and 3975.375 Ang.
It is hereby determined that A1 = 9.83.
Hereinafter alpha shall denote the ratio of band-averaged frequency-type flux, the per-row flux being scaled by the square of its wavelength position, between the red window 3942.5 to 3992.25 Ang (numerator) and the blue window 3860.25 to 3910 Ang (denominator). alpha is 1.09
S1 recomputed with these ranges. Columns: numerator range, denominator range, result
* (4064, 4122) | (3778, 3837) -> 1.87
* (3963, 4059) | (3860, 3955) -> 1.39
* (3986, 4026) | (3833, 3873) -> 1.74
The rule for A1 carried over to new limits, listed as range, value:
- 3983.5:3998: 13.9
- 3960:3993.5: 10.3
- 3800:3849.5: 8.98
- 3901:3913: 11.8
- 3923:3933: 8.23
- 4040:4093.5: 15.5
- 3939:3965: 10.9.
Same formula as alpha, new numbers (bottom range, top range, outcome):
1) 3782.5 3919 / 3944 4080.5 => 1.48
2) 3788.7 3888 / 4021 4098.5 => 1.84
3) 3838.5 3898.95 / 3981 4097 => 1.68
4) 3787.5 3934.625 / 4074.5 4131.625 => 1.77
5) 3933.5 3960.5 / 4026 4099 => 1.54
